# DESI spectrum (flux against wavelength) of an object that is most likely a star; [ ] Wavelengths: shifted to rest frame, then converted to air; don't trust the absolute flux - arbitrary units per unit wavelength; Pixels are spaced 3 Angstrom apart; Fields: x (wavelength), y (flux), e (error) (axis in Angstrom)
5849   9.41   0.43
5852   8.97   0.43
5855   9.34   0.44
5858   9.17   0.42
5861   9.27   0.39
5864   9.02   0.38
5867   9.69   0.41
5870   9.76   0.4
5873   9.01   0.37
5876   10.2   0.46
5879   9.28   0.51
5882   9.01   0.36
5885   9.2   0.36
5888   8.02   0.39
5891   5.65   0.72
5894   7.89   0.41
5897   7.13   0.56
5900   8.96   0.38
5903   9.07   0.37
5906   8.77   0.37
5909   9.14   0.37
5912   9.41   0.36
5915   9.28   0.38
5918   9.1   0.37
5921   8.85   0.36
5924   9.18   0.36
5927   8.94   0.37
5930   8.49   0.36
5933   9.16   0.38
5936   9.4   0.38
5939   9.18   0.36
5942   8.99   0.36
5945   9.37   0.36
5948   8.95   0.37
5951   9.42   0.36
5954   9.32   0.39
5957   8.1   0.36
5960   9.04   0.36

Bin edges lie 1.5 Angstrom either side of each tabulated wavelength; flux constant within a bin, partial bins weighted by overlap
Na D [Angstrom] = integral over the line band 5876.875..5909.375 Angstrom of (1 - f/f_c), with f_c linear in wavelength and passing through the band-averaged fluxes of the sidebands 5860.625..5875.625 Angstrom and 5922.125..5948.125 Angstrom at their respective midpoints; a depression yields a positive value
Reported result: 3.2 Angstrom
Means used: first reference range 9.42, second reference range 9.08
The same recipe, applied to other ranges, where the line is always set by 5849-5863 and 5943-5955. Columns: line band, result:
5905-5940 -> 0.6 Angstrom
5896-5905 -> 0.7 Angstrom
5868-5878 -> -0.5 Angstrom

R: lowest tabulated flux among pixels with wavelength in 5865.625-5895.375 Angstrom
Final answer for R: 5.65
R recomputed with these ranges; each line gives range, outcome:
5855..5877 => 9.01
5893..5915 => 7.13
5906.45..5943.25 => 8.49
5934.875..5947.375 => 8.99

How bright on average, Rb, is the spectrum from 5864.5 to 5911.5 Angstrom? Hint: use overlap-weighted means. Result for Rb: 8.74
